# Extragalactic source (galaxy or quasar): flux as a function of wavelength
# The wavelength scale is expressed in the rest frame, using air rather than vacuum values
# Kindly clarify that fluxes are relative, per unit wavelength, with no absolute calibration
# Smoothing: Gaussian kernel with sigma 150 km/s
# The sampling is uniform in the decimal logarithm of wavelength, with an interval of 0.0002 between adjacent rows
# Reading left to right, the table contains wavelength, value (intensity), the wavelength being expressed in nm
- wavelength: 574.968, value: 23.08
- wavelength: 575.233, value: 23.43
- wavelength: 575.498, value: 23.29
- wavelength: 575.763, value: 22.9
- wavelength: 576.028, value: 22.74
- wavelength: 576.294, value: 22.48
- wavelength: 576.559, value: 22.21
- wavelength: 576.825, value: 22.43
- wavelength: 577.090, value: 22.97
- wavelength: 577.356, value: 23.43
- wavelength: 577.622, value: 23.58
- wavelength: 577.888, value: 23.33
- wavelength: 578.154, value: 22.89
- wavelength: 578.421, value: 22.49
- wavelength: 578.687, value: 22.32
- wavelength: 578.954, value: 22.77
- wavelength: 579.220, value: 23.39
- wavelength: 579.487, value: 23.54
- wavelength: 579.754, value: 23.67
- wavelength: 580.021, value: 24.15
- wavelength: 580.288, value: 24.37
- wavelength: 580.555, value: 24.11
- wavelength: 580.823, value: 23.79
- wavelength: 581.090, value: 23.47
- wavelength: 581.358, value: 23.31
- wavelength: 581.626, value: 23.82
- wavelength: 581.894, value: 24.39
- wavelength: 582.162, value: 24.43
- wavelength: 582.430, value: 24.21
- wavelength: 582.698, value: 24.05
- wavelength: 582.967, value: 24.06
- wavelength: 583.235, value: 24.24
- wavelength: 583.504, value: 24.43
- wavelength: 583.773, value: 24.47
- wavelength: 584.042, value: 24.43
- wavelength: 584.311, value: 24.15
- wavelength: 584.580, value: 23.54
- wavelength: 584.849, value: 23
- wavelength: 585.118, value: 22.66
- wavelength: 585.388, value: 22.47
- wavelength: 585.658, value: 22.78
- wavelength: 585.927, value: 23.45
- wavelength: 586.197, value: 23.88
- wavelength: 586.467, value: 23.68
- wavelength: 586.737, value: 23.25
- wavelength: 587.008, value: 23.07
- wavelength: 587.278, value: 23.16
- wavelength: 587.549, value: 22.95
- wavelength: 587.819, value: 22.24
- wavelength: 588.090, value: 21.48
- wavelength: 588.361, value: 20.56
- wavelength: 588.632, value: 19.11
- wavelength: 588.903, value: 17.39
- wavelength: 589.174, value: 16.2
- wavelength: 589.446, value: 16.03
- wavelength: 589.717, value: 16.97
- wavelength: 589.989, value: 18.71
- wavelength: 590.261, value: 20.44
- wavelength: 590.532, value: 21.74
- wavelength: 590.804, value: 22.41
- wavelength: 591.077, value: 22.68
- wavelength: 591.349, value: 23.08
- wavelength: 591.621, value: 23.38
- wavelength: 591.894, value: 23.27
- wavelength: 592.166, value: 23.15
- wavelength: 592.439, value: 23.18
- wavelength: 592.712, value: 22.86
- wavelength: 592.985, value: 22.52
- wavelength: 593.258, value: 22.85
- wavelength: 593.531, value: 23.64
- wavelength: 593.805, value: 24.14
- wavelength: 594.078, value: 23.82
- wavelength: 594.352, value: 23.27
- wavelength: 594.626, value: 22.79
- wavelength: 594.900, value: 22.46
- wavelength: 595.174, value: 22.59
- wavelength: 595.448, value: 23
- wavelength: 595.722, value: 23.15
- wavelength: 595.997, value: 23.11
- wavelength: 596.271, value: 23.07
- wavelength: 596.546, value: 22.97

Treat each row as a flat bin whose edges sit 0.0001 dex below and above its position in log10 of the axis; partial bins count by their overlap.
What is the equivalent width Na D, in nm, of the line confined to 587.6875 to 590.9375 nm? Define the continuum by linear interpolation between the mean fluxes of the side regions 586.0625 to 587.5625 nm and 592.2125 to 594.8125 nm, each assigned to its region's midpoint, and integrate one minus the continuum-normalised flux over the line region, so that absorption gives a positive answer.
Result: 0.539 nm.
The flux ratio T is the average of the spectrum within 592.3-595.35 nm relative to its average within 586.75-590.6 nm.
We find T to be 1.2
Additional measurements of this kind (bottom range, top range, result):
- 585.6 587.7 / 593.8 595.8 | 0.99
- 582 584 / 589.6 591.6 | 0.87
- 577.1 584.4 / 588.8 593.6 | 0.89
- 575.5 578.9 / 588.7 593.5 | 0.92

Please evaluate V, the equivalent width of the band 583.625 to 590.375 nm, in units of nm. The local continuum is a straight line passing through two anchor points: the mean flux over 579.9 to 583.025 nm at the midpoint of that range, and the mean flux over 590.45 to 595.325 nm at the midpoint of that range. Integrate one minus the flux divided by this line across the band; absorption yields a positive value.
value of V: 0.55 nm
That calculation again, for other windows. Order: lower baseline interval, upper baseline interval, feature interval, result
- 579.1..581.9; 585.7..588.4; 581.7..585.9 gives -0.09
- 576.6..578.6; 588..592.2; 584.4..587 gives -0.24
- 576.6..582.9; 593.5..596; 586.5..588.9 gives 0.16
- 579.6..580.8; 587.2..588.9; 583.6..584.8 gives -0.08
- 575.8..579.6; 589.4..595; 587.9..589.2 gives 0.18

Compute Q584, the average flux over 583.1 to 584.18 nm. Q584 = 24.4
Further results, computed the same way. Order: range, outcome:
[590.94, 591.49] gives 22.9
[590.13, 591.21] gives 21.8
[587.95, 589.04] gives 19.6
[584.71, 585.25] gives 22.9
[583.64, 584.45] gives 24.3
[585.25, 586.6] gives 23.2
